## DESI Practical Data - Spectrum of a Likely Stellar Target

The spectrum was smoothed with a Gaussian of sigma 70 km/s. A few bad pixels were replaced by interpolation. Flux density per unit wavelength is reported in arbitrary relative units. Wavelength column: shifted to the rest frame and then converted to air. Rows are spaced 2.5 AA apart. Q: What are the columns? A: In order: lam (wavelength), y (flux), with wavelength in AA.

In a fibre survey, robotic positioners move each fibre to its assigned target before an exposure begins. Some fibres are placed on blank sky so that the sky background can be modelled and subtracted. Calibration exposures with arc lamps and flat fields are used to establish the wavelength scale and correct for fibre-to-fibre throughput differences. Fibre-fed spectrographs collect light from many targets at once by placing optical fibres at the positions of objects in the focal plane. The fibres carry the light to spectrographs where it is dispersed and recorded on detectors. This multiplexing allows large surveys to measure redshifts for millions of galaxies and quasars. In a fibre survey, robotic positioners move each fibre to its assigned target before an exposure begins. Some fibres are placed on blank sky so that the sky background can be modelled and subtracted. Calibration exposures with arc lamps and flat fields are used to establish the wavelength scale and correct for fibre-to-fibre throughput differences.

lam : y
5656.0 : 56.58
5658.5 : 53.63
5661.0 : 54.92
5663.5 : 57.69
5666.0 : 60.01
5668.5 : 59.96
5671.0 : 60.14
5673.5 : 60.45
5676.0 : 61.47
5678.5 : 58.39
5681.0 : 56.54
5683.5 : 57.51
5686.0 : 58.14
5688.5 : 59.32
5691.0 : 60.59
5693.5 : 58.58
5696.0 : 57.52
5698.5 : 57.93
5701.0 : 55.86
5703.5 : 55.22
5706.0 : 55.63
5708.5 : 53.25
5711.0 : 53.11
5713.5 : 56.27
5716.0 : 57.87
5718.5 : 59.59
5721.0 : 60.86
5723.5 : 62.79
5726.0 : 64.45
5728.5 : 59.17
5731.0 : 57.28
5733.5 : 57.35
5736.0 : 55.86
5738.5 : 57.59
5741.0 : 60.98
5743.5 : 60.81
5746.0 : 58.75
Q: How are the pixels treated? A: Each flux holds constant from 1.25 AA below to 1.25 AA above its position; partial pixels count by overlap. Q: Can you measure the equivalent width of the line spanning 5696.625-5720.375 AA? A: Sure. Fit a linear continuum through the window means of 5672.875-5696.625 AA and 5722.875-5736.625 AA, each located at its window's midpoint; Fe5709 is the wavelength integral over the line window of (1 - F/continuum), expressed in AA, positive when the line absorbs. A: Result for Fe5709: 1.2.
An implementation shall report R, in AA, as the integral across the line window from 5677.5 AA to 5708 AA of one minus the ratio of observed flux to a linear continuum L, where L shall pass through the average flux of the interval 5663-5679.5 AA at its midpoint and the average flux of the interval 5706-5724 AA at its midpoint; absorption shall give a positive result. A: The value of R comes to 0.6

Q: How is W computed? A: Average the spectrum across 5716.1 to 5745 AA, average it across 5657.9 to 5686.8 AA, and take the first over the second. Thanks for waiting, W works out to 1.0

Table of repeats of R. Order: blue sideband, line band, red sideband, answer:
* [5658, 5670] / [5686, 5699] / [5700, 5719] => -0.55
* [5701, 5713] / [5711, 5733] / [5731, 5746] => -1.13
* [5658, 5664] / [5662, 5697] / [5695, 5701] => -1.65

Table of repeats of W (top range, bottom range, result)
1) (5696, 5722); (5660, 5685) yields 0.96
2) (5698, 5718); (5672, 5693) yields 0.94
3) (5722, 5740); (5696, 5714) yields 1.07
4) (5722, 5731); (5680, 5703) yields 1.06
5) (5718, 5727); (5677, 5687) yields 1.07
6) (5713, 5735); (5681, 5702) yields 1.03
